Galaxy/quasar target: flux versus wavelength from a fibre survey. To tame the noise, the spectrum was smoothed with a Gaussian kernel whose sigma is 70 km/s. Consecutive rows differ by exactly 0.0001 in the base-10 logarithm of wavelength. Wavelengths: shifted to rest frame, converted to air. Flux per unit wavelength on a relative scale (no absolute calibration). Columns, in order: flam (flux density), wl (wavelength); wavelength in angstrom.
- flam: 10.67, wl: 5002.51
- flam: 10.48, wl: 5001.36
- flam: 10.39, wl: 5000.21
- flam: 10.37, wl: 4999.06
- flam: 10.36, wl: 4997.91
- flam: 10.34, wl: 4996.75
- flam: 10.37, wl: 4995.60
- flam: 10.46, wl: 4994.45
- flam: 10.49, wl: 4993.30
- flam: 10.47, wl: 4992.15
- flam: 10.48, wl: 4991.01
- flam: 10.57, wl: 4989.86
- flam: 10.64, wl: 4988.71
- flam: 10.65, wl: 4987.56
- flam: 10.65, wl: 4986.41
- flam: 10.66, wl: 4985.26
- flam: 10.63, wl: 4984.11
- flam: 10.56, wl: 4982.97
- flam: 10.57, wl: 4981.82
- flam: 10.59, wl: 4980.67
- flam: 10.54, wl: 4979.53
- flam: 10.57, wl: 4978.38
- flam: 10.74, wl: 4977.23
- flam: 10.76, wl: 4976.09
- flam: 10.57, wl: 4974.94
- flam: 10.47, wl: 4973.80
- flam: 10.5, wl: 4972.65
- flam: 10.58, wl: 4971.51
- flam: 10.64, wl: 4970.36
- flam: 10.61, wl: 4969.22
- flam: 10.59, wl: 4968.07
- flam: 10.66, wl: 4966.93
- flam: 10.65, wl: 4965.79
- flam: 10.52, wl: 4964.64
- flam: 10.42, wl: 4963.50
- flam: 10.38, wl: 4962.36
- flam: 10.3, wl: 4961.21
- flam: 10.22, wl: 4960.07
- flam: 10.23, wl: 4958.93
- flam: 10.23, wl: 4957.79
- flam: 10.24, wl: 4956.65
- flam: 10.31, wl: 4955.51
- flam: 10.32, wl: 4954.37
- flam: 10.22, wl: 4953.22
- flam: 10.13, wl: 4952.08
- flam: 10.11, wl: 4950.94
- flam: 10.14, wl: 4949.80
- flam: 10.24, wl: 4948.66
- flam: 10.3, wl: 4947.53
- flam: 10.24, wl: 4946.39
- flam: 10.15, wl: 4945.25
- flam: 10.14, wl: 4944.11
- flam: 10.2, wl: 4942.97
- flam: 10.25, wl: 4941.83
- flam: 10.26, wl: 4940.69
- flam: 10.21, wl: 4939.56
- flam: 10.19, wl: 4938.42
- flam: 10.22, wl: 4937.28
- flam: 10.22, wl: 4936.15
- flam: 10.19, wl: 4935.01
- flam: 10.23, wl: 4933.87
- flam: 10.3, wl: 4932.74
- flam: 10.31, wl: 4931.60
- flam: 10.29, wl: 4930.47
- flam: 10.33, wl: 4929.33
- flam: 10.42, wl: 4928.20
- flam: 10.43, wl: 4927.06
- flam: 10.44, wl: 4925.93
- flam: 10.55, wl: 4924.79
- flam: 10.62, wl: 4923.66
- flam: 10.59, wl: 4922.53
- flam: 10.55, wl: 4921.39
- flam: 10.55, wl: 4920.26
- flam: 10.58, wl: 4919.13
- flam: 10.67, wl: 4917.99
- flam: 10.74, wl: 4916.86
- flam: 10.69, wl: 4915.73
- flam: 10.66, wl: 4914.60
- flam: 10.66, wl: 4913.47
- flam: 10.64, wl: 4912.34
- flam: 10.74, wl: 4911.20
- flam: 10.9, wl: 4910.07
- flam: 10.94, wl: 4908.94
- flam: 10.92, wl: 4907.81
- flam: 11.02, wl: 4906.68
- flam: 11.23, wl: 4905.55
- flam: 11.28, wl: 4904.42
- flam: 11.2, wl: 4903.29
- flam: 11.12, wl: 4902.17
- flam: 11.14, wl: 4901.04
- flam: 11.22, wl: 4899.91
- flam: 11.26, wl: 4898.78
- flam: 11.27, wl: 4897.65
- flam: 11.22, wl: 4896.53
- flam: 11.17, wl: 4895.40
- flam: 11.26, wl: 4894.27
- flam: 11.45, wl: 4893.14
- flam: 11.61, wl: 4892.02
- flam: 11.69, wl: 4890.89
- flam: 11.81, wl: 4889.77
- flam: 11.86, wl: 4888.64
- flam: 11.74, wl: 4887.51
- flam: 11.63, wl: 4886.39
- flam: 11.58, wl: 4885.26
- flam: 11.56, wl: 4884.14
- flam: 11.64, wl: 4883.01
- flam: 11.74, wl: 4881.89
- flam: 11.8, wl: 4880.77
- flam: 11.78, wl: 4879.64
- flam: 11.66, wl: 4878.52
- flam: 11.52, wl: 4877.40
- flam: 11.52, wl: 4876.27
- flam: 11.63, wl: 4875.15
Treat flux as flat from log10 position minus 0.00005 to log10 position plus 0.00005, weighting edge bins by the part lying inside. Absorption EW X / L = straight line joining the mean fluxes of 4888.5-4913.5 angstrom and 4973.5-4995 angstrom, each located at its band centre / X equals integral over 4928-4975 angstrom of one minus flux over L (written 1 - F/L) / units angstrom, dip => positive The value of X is 2.2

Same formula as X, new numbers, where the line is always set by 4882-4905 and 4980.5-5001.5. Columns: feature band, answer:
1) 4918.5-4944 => 1.7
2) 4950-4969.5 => 0.8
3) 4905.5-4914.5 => 0.3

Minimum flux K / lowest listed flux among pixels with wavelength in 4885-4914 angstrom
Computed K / 10.64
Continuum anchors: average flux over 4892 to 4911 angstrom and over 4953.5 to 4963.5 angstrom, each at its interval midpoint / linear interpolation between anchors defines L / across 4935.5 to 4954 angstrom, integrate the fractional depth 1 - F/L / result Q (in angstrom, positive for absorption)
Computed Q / 0.5 angstrom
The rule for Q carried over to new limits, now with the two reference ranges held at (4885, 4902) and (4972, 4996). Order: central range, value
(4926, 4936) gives 0.7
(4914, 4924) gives 0.5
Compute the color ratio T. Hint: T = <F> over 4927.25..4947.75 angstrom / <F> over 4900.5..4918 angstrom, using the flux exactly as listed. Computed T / 0.9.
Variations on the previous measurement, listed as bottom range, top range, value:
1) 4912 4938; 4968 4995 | 1.01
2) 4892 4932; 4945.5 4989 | 0.96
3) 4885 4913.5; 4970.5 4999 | 0.94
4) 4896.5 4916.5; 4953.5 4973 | 0.95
